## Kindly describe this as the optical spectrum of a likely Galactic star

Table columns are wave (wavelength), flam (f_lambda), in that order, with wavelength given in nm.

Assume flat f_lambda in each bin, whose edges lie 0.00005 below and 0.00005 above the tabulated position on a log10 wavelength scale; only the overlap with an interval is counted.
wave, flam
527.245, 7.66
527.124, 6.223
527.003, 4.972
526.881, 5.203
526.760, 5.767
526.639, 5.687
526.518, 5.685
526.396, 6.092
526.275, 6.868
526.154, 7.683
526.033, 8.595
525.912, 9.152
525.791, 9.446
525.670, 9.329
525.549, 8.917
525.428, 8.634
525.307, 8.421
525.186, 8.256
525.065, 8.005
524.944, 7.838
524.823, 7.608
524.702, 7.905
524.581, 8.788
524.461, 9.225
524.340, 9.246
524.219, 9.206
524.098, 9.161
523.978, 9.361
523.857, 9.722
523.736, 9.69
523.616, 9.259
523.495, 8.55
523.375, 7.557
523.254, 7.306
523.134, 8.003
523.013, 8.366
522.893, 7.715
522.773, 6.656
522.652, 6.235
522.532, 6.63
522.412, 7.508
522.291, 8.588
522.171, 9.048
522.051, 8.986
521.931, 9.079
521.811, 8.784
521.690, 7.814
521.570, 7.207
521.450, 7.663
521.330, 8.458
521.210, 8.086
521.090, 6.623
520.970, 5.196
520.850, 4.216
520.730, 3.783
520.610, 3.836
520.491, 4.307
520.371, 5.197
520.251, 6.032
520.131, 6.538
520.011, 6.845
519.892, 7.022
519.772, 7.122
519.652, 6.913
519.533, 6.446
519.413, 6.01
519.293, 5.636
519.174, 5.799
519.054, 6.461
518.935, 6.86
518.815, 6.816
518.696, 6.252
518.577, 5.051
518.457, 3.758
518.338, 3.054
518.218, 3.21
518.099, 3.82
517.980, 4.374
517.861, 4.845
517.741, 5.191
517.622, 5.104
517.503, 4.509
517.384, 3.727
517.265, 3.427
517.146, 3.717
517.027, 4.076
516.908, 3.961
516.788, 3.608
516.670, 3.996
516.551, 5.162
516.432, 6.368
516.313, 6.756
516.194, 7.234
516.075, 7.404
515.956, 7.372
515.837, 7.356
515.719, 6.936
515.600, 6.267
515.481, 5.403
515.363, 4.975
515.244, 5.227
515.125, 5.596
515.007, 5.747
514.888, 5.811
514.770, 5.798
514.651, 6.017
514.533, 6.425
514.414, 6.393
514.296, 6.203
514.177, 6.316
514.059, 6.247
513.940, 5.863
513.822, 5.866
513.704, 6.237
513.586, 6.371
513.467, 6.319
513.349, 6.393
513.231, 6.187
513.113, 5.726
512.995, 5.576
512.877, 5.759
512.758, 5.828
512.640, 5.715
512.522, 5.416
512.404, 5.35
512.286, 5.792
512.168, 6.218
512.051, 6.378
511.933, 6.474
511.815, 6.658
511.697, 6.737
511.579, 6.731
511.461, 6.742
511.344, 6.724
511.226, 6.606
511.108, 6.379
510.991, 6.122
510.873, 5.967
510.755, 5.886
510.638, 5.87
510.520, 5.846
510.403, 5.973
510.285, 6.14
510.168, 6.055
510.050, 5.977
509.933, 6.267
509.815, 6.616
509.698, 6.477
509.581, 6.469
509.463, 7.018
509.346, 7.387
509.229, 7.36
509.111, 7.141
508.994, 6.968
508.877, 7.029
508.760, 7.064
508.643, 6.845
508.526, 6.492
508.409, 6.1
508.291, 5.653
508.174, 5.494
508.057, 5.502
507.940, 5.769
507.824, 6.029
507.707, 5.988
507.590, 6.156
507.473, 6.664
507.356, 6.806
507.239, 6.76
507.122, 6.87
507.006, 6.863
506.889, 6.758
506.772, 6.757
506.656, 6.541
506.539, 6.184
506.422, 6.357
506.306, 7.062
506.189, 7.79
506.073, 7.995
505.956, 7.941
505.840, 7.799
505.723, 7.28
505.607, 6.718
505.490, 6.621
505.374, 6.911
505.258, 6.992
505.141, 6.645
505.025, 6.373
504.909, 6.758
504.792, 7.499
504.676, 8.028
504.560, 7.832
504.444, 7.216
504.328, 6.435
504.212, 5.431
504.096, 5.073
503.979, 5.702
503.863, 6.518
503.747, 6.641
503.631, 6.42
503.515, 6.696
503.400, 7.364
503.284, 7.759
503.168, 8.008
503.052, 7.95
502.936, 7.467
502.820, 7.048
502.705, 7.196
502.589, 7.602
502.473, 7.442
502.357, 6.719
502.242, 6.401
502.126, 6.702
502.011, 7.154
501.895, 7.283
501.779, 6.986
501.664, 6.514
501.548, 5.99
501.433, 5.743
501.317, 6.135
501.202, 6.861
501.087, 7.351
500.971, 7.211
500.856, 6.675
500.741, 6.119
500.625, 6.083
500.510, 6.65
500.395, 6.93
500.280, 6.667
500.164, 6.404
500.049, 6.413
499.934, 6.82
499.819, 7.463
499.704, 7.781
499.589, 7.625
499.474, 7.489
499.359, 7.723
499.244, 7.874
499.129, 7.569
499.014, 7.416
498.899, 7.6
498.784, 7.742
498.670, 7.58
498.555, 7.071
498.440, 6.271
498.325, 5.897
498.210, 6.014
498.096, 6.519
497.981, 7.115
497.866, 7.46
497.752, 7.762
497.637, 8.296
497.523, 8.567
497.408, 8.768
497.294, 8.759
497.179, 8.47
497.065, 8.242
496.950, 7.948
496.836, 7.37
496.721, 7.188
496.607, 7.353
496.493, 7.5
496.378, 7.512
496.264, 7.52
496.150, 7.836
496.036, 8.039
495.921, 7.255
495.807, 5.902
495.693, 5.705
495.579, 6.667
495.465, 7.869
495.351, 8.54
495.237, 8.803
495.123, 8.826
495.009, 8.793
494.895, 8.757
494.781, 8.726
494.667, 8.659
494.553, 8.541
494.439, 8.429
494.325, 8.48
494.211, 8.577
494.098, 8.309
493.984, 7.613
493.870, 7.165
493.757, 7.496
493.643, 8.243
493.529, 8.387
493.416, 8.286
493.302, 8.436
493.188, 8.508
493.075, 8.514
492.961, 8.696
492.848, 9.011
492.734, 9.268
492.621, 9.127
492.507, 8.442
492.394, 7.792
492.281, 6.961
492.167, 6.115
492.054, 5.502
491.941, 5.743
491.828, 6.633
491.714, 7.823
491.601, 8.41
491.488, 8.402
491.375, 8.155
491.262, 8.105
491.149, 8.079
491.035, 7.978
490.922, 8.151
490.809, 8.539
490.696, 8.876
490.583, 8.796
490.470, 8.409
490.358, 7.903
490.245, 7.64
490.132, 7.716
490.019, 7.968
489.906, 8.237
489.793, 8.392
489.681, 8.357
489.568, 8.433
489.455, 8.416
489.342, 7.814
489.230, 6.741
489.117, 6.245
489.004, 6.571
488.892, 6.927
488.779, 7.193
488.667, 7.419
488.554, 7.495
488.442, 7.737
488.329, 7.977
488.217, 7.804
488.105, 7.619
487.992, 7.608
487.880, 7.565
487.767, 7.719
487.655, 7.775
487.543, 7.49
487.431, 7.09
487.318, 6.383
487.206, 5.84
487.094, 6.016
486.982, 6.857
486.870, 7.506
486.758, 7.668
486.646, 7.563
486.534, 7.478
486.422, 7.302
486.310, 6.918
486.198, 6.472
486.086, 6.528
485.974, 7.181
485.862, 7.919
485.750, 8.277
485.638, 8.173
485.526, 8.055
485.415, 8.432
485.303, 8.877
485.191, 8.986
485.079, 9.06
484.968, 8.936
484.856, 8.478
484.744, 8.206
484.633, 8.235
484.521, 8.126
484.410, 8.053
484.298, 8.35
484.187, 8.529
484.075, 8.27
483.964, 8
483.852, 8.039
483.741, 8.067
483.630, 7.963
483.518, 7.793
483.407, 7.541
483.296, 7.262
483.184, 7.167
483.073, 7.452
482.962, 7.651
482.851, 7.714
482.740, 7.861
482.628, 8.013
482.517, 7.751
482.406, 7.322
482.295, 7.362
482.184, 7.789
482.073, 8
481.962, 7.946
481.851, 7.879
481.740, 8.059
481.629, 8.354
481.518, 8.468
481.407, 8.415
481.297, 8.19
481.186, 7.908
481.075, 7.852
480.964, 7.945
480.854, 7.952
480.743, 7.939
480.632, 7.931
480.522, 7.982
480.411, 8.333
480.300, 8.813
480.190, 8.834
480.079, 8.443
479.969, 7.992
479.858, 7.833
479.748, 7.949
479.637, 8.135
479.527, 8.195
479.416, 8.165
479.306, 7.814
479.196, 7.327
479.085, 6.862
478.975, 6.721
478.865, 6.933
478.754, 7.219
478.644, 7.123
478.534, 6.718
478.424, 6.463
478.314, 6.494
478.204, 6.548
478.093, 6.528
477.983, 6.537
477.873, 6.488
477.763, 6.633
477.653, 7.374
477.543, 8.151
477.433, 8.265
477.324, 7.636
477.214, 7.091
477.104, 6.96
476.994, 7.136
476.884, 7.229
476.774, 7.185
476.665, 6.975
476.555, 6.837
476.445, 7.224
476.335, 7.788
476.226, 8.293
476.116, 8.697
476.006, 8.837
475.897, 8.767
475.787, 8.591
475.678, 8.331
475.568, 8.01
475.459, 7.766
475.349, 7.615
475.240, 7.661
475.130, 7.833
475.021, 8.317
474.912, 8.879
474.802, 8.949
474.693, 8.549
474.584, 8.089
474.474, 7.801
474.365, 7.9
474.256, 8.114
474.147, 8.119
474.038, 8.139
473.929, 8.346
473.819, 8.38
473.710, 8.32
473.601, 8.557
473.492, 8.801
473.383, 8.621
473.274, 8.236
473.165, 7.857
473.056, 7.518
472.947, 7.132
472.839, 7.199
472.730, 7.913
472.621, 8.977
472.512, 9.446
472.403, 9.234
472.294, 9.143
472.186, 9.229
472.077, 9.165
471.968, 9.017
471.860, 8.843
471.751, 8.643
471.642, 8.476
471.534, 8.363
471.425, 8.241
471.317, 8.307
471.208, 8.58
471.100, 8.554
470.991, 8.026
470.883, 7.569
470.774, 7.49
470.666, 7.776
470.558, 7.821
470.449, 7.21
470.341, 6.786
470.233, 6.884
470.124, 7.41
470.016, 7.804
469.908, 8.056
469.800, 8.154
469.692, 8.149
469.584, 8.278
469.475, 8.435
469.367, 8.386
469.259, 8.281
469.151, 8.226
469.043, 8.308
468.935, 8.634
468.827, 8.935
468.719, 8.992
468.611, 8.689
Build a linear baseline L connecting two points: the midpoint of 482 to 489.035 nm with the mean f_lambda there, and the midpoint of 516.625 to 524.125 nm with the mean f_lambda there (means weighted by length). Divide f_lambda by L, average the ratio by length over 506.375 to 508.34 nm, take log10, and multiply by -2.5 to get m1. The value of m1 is 0.09 mag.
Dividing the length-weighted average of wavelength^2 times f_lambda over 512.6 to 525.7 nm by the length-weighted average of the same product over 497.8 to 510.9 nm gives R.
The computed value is 1.0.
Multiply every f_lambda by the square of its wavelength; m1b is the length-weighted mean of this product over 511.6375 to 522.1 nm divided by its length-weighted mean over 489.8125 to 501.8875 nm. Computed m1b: 0.84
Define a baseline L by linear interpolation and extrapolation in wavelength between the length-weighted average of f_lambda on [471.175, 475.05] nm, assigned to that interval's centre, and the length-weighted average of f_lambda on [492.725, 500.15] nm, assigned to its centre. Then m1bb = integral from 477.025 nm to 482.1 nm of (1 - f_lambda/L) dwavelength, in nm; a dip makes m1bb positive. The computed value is 0.38 nm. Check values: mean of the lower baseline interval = 8.43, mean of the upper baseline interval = 7.78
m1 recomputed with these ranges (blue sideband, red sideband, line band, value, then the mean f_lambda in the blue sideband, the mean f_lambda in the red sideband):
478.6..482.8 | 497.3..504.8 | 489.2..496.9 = -0.082 mag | 7.89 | 7.04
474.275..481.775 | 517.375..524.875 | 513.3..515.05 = 0.139 mag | 7.75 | 6.82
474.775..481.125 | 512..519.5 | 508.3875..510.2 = -0.136 mag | 7.67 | 5.58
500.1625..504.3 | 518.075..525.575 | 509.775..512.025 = 0.104 mag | 6.75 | 7.16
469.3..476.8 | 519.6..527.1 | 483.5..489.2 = 0.046 mag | 8.16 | 7.51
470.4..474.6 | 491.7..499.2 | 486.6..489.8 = 0.078 mag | 8.29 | 7.76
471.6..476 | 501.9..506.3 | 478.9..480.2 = 0.042 mag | 8.37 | 7.03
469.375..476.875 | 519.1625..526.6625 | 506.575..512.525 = 0.201 mag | 8.15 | 7.54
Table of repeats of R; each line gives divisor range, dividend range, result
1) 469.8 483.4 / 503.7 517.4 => 0.91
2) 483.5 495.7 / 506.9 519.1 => 0.82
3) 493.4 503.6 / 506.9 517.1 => 0.88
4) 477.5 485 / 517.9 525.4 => 1.07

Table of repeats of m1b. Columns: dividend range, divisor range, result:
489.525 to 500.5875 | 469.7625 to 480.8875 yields 1.07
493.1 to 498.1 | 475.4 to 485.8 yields 1.08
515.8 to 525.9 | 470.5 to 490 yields 1.02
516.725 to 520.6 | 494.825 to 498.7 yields 0.74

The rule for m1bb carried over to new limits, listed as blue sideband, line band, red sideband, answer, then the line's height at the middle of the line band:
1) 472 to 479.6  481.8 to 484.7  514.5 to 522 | -0.152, 7.46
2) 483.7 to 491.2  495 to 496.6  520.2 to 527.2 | 0.030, 7.73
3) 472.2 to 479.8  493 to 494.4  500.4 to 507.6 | -0.188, 7.21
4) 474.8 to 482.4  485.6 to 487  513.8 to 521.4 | -0.014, 7.3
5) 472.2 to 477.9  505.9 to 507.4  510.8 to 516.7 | -0.111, 6.49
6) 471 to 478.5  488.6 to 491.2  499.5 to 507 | -0.158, 7.41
